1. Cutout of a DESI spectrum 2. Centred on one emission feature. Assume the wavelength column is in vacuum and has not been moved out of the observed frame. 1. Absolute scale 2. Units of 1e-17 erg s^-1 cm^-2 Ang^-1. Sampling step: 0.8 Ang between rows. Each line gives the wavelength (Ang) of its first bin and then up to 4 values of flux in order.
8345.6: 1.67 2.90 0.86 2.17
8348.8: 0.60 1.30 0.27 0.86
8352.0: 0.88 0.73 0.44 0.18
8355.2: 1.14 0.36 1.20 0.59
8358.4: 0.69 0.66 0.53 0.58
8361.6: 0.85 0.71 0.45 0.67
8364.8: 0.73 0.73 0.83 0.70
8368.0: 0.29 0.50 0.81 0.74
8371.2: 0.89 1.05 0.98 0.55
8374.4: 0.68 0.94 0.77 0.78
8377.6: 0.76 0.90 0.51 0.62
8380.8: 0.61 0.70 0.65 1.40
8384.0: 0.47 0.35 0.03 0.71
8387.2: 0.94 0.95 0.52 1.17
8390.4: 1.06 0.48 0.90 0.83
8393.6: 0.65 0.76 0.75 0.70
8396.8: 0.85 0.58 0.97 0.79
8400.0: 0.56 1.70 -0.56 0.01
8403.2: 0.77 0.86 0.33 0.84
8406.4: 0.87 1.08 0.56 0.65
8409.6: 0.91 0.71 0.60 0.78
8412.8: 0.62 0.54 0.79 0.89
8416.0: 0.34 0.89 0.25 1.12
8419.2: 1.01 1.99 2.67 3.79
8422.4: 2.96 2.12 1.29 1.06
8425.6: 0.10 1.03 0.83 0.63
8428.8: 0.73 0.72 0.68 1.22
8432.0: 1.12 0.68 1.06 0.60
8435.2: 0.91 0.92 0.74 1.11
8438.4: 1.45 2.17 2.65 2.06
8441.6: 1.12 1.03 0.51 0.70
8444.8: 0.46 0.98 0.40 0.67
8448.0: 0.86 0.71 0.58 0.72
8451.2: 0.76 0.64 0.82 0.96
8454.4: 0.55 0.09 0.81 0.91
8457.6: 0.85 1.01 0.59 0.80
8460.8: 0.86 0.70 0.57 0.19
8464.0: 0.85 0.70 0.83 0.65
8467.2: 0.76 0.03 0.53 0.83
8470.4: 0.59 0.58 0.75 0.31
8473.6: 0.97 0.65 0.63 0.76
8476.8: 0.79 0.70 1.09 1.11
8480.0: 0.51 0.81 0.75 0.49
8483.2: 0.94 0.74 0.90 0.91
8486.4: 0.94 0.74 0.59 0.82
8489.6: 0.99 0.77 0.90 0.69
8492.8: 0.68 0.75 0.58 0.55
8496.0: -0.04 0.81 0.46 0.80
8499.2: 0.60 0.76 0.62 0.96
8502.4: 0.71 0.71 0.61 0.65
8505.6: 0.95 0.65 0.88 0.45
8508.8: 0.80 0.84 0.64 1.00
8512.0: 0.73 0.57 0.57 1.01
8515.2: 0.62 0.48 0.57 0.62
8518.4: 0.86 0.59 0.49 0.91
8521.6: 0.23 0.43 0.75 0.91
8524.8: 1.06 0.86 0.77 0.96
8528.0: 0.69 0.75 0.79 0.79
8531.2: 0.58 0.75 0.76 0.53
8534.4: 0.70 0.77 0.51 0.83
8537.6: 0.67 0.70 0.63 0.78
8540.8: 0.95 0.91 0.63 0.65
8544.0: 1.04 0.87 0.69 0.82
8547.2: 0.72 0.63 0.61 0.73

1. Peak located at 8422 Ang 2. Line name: [S II] 6716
